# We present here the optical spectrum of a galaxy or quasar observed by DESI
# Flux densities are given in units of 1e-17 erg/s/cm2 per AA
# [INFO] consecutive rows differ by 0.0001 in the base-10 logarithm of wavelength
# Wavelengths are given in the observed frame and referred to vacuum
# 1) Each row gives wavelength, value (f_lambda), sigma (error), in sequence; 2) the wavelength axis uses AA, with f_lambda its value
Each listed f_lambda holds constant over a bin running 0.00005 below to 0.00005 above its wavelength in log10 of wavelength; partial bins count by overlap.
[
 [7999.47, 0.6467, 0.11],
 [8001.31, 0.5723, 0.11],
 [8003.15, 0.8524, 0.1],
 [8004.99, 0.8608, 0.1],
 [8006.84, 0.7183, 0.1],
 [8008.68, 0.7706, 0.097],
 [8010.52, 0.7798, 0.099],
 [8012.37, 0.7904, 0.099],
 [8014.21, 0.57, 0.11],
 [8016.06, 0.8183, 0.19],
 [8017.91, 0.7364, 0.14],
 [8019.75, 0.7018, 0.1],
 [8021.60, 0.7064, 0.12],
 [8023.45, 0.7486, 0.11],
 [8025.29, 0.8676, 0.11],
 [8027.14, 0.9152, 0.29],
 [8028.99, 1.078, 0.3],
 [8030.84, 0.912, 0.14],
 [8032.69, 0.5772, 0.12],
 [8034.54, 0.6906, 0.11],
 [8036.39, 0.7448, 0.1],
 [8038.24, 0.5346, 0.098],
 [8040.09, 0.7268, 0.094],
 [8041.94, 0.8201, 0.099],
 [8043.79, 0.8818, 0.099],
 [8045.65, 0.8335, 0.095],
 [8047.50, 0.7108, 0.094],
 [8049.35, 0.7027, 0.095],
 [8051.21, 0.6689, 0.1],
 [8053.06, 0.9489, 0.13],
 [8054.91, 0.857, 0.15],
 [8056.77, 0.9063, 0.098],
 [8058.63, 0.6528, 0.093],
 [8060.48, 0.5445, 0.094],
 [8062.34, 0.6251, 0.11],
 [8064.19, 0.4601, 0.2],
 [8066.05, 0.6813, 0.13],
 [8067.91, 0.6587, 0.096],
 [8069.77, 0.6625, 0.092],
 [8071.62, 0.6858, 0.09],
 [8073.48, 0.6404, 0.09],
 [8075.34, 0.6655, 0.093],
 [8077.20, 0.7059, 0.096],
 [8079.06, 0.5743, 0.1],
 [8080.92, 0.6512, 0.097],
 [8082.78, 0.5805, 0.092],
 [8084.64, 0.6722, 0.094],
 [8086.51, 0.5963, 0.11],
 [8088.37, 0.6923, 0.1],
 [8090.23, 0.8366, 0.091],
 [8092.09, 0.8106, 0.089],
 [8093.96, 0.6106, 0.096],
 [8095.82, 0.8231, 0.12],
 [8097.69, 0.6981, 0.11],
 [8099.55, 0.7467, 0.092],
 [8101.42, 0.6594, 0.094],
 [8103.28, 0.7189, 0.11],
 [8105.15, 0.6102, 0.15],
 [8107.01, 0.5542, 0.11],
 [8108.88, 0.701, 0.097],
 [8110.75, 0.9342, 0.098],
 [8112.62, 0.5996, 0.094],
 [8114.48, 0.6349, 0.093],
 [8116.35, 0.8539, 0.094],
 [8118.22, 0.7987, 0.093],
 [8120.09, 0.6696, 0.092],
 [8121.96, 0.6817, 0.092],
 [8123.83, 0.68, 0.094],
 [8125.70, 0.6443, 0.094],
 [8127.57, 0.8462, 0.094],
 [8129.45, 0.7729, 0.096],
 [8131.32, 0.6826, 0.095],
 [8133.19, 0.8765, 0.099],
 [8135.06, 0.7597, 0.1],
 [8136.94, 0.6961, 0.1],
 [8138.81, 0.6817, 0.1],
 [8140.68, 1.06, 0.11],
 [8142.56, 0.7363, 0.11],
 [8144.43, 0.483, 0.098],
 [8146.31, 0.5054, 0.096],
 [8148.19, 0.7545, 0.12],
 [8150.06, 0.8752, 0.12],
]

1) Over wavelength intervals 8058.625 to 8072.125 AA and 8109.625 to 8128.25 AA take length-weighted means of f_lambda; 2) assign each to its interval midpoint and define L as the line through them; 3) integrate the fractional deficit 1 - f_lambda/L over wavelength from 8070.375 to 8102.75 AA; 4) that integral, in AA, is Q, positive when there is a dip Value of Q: -1.1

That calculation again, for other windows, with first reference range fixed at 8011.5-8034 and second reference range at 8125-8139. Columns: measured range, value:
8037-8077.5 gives 3.4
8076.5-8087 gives 1.9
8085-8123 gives 2.4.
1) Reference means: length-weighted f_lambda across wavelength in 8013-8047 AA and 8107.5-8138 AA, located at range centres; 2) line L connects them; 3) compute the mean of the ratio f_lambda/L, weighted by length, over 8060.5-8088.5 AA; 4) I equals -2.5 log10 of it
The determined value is 0.19 mag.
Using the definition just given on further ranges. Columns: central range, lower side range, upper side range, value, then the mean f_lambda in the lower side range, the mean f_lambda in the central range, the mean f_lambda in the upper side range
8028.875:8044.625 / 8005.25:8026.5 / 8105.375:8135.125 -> -0.016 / 0.752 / 0.758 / 0.727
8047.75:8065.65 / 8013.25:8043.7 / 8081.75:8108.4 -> 0.037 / 0.763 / 0.707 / 0.686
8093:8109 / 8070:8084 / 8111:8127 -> 0.004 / 0.645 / 0.679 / 0.709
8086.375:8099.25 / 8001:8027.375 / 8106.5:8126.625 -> -0.019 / 0.761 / 0.733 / 0.708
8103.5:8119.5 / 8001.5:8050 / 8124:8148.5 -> 0.040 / 0.769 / 0.71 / 0.728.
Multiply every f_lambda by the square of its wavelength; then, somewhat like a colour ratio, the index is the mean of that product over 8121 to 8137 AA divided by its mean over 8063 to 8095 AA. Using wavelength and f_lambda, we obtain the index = 1.14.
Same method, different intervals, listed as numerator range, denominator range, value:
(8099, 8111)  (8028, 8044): 0.91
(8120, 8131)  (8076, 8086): 1.14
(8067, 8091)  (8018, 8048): 0.86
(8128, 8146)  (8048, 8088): 1.12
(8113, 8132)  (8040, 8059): 0.92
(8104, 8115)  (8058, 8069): 1.13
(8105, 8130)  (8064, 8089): 1.13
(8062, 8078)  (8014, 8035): 0.83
